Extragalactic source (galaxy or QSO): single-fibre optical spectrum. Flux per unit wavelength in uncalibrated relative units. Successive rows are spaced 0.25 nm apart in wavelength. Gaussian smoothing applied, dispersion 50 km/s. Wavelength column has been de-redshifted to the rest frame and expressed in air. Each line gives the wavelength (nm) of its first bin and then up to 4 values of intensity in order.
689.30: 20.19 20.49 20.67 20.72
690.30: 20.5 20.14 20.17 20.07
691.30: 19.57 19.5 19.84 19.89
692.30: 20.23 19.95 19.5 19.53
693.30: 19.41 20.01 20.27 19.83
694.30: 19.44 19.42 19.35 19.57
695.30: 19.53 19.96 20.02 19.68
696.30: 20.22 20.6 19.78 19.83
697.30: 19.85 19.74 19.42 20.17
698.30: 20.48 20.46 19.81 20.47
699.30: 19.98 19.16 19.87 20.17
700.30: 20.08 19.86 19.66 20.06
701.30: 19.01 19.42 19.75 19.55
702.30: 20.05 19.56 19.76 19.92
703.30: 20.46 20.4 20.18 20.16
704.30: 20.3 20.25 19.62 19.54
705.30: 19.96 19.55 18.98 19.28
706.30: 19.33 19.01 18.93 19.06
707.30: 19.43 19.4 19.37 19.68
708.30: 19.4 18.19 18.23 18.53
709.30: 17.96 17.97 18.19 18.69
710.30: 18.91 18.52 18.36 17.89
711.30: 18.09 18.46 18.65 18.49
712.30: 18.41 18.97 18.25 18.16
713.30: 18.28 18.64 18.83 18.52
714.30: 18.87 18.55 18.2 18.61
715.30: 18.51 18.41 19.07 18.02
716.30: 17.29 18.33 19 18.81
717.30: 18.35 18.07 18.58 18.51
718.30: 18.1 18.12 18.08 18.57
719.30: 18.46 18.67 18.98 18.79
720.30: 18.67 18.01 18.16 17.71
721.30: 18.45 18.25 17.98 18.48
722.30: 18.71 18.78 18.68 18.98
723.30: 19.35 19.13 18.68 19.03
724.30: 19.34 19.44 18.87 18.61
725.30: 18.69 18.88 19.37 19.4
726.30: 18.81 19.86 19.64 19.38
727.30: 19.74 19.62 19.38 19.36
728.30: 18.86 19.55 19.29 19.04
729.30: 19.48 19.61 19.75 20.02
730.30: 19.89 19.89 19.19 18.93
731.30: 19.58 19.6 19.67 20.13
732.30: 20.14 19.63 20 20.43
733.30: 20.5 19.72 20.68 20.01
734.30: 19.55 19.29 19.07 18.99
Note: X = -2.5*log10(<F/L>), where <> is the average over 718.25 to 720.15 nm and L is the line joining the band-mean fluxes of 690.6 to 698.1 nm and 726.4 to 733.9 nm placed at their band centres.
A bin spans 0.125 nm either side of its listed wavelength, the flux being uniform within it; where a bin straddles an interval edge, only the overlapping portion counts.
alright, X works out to 0.07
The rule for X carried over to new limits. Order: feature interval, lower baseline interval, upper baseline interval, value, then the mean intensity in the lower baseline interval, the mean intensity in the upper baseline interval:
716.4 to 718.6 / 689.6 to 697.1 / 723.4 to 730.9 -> 0.061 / 19.9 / 19.3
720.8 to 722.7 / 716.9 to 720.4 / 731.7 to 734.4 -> 0.029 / 18.5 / 20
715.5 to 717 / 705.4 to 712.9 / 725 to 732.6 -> 0.037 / 18.7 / 19.5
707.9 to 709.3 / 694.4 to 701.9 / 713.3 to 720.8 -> 0.020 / 19.8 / 18.5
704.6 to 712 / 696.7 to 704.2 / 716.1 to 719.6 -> 0.018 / 19.9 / 18.3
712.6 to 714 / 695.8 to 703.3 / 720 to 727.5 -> 0.049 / 19.9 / 18.9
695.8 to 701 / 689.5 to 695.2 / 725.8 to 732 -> -0.007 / 19.9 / 19.5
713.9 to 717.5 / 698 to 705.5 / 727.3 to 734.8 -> 0.076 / 19.9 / 19.7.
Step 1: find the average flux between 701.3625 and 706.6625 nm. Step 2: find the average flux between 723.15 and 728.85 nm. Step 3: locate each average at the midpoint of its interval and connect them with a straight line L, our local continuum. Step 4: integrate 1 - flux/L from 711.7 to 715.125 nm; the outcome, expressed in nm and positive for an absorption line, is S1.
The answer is 0.18 nm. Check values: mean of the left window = 19.8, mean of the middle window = 18.5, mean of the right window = 19.2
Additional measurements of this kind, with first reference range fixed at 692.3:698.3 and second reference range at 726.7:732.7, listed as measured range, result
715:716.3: 0.08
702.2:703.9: -0.03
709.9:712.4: 0.16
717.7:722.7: 0.31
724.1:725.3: 0.03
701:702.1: 0.01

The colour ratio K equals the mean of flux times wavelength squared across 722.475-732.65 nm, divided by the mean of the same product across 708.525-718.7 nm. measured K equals 1.1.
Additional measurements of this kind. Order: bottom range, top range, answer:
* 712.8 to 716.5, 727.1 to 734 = 1.12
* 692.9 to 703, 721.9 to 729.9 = 1.05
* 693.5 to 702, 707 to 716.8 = 0.97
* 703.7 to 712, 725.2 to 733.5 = 1.09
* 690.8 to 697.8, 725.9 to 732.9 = 1.09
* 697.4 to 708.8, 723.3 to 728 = 1.04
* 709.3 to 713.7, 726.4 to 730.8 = 1.11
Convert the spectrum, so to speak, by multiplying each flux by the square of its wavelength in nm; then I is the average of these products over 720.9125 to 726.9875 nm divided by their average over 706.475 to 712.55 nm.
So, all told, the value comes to 1.1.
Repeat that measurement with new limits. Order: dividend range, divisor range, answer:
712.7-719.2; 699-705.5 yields 0.96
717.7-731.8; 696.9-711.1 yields 1.03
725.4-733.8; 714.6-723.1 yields 1.10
